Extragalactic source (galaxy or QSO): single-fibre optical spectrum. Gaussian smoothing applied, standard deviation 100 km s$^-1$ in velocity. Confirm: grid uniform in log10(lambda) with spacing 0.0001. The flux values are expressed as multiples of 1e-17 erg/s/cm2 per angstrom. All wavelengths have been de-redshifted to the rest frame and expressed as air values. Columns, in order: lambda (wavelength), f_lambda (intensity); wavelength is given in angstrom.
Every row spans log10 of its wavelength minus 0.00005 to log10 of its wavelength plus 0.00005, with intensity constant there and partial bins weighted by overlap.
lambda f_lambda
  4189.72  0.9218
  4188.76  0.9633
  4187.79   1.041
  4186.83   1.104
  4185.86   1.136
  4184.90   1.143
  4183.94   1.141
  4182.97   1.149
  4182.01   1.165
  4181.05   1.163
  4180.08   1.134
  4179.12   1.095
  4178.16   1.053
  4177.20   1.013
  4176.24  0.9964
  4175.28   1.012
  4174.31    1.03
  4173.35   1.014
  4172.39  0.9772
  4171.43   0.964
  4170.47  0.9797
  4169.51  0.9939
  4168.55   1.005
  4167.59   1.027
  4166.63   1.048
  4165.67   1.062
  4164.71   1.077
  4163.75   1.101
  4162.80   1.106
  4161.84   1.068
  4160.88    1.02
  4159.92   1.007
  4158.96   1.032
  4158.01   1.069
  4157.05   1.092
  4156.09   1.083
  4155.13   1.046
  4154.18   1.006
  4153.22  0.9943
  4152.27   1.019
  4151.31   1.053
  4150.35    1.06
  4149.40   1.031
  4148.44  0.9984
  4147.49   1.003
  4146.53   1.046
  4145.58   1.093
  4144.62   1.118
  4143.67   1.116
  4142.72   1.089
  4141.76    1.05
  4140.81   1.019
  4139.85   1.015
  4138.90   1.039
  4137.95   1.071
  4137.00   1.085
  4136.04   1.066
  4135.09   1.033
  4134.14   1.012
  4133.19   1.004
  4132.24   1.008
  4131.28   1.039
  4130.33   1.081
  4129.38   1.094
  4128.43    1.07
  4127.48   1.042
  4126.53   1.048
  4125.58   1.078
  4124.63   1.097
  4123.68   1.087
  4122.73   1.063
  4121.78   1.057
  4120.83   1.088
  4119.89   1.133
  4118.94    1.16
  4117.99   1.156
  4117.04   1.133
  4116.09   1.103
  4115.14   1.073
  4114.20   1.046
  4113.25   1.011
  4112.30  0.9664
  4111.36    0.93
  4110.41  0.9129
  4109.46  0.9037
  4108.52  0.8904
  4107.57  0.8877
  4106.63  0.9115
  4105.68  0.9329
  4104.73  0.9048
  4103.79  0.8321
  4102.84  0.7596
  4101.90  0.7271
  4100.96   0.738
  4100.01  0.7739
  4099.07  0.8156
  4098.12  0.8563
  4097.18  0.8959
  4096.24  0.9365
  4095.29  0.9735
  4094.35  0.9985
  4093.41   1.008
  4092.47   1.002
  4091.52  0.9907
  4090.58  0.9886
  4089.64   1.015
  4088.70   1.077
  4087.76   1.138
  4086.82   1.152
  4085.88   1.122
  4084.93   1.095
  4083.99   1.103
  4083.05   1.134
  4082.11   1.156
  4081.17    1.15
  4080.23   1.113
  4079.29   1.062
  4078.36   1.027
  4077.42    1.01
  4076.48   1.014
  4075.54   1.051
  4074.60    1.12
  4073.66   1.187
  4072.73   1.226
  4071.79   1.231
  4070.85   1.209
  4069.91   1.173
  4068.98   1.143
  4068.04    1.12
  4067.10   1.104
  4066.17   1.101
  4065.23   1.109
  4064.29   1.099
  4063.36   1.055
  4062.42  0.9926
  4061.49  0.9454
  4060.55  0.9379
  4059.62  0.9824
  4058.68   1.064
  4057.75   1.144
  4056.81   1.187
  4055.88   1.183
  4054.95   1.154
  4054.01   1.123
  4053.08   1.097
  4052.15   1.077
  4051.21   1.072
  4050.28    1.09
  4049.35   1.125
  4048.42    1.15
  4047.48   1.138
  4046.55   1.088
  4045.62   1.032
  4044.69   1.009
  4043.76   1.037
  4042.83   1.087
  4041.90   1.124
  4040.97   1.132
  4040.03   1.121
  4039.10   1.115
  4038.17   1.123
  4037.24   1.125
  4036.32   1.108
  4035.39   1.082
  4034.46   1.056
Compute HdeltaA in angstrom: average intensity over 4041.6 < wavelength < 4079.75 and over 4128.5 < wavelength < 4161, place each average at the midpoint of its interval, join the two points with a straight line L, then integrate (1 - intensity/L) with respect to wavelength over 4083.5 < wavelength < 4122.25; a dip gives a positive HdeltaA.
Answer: 3.3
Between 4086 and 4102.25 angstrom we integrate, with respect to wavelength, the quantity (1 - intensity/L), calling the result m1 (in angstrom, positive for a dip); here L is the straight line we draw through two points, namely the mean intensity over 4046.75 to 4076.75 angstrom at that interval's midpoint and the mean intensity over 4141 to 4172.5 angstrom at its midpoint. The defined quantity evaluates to 2.0 angstrom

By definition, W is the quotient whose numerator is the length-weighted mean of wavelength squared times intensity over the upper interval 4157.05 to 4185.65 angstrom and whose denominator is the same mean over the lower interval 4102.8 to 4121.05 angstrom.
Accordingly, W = 1.10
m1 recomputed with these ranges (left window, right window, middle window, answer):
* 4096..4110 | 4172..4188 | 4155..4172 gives -0.19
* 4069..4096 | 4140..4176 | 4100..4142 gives 2.30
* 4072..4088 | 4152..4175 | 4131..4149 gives 0.14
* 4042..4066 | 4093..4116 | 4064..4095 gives -3.26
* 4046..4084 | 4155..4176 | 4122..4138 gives 0.04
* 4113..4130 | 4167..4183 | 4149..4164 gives 0.13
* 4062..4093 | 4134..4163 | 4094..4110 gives 3.19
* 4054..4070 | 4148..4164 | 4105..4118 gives 1.01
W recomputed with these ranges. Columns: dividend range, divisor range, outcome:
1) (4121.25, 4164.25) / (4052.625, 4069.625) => 1.01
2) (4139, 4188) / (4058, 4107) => 1.07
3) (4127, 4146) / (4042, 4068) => 1.02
